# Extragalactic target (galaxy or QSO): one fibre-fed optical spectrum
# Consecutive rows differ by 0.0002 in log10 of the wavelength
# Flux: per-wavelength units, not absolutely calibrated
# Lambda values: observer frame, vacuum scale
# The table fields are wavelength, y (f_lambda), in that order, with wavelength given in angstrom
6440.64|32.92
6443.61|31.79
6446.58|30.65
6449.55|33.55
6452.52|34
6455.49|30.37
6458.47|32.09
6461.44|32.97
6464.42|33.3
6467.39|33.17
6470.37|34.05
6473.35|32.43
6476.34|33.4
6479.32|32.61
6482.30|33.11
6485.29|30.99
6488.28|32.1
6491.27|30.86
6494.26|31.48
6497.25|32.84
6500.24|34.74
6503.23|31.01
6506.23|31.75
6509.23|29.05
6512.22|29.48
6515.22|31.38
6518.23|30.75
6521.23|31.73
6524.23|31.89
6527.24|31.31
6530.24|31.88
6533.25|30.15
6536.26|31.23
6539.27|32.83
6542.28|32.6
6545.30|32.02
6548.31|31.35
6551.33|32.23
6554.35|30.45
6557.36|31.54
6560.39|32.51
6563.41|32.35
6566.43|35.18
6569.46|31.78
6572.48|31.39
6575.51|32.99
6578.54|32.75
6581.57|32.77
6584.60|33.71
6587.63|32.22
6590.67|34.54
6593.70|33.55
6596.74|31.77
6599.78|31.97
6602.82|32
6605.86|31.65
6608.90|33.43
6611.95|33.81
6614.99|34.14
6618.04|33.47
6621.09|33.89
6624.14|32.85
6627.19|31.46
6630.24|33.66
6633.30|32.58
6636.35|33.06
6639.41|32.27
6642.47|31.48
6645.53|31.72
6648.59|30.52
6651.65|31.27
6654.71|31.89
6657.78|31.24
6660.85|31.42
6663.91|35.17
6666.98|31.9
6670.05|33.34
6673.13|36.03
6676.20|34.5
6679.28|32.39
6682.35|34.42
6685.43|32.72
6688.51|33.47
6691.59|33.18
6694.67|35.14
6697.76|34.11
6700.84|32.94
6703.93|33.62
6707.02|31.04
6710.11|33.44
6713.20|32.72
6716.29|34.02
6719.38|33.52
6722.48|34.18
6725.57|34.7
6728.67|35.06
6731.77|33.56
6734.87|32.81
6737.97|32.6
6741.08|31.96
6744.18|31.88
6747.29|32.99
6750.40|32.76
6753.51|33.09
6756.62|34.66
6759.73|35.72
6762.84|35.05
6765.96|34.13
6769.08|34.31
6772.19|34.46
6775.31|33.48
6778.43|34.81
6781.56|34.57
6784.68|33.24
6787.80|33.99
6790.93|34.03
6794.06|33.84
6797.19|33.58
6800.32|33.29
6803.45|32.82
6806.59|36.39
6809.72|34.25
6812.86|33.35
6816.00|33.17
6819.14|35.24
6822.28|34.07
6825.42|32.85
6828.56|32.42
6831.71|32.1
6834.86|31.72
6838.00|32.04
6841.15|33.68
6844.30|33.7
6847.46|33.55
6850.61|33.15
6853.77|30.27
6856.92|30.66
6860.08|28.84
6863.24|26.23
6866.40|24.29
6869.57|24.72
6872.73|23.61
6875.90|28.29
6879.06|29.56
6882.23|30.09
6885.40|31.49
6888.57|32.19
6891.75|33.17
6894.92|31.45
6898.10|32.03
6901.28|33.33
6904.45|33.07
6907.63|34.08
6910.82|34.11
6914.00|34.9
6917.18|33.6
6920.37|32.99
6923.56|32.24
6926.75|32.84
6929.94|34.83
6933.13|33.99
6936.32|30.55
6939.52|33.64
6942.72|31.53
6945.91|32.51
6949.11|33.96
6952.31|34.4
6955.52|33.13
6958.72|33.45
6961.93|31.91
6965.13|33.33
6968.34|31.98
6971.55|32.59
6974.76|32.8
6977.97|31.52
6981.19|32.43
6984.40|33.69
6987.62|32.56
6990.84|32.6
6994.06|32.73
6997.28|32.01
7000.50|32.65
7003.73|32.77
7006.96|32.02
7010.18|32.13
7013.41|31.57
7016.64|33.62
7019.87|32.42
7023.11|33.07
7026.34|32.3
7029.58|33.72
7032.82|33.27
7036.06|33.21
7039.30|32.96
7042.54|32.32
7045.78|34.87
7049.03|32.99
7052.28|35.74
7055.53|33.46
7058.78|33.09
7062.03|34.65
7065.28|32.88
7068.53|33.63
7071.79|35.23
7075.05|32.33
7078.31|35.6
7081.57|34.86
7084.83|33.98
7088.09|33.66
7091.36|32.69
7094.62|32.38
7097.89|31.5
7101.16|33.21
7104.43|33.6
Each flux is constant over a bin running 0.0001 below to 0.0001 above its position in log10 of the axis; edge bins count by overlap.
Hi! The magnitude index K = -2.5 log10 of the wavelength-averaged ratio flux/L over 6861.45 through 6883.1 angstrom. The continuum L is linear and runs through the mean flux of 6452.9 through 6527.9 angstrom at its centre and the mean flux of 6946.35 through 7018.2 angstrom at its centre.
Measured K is 0.22 mag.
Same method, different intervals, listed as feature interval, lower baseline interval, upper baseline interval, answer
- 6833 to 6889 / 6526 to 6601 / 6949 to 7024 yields 0.094 mag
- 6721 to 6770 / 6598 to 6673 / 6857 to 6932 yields -0.060 mag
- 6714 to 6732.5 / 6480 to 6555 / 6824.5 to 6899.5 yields -0.108 mag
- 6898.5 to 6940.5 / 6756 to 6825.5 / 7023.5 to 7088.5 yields 0.019 mag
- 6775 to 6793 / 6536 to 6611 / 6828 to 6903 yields -0.100 mag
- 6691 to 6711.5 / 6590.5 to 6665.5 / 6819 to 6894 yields -0.047 mag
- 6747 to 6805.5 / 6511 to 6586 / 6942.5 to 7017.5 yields -0.054 mag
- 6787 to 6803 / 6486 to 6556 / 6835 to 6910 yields -0.095 mag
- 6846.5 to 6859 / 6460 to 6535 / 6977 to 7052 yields 0.028 mag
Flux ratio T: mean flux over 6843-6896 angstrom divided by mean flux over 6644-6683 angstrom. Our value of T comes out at 0.9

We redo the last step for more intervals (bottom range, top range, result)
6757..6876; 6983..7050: 1.01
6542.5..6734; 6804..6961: 0.97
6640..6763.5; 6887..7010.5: 0.99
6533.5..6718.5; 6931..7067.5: 1.01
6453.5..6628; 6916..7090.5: 1.03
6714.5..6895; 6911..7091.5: 1.02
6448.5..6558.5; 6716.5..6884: 1.02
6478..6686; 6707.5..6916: 1.01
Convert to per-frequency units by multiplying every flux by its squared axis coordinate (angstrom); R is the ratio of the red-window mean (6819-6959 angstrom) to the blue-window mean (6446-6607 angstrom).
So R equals 1.1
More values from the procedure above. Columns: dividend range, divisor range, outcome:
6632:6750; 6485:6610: 1.08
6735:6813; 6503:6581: 1.14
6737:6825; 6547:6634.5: 1.10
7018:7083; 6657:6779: 1.10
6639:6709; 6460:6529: 1.08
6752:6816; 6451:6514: 1.16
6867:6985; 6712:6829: 0.99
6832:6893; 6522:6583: 1.03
